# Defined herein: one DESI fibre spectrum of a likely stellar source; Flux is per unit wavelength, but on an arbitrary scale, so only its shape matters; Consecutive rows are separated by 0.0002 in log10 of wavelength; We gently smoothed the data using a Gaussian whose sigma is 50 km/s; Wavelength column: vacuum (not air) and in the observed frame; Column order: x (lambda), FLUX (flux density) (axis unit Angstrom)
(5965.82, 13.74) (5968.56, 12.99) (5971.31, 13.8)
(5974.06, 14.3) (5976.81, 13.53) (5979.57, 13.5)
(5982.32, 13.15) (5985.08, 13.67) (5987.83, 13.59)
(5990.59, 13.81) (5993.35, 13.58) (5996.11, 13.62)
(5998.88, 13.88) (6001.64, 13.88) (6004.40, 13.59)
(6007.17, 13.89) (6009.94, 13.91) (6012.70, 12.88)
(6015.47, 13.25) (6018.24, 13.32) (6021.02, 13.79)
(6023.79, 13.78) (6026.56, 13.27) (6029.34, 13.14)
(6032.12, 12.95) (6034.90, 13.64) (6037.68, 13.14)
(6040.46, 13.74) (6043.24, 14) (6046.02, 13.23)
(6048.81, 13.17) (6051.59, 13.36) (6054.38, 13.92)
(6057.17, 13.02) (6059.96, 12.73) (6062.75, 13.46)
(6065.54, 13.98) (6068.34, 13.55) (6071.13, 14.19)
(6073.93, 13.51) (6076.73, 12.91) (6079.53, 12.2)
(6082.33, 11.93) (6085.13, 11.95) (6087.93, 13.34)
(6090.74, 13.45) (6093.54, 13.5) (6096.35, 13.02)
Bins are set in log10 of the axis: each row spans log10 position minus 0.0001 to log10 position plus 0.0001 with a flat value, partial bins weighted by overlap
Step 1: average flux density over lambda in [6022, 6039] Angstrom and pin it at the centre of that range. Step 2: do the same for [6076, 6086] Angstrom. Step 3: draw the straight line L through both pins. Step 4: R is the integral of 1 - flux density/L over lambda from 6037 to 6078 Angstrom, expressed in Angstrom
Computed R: -2.4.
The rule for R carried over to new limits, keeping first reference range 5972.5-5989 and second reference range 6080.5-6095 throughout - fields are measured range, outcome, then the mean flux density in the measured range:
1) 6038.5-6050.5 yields -0.3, 13.5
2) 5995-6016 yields -0.3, 13.6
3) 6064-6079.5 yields -0.7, 13.5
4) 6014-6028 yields -0.2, 13.5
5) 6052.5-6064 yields -0.2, 13.3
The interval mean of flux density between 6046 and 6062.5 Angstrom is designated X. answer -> 13.3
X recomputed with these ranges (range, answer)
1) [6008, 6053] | 13.4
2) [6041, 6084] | 13.3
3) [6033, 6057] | 13.5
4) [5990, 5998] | 13.7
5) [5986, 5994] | 13.7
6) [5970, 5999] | 13.7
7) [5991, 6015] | 13.6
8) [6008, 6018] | 13.4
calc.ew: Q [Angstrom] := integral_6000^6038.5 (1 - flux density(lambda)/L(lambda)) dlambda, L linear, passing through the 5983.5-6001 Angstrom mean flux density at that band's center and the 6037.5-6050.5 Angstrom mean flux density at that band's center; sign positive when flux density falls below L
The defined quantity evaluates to 0.3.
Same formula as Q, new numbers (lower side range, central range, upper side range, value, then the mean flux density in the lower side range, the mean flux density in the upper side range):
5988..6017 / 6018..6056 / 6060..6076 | 0.4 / 13.6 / 13.6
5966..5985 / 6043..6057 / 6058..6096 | -0.2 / 13.6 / 13.1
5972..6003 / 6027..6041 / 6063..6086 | 0.1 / 13.7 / 13.1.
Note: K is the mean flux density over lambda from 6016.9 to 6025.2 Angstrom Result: 13.6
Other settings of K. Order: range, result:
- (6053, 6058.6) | 13.5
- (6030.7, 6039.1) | 13.2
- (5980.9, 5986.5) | 13.4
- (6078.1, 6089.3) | 12.4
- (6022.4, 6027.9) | 13.5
